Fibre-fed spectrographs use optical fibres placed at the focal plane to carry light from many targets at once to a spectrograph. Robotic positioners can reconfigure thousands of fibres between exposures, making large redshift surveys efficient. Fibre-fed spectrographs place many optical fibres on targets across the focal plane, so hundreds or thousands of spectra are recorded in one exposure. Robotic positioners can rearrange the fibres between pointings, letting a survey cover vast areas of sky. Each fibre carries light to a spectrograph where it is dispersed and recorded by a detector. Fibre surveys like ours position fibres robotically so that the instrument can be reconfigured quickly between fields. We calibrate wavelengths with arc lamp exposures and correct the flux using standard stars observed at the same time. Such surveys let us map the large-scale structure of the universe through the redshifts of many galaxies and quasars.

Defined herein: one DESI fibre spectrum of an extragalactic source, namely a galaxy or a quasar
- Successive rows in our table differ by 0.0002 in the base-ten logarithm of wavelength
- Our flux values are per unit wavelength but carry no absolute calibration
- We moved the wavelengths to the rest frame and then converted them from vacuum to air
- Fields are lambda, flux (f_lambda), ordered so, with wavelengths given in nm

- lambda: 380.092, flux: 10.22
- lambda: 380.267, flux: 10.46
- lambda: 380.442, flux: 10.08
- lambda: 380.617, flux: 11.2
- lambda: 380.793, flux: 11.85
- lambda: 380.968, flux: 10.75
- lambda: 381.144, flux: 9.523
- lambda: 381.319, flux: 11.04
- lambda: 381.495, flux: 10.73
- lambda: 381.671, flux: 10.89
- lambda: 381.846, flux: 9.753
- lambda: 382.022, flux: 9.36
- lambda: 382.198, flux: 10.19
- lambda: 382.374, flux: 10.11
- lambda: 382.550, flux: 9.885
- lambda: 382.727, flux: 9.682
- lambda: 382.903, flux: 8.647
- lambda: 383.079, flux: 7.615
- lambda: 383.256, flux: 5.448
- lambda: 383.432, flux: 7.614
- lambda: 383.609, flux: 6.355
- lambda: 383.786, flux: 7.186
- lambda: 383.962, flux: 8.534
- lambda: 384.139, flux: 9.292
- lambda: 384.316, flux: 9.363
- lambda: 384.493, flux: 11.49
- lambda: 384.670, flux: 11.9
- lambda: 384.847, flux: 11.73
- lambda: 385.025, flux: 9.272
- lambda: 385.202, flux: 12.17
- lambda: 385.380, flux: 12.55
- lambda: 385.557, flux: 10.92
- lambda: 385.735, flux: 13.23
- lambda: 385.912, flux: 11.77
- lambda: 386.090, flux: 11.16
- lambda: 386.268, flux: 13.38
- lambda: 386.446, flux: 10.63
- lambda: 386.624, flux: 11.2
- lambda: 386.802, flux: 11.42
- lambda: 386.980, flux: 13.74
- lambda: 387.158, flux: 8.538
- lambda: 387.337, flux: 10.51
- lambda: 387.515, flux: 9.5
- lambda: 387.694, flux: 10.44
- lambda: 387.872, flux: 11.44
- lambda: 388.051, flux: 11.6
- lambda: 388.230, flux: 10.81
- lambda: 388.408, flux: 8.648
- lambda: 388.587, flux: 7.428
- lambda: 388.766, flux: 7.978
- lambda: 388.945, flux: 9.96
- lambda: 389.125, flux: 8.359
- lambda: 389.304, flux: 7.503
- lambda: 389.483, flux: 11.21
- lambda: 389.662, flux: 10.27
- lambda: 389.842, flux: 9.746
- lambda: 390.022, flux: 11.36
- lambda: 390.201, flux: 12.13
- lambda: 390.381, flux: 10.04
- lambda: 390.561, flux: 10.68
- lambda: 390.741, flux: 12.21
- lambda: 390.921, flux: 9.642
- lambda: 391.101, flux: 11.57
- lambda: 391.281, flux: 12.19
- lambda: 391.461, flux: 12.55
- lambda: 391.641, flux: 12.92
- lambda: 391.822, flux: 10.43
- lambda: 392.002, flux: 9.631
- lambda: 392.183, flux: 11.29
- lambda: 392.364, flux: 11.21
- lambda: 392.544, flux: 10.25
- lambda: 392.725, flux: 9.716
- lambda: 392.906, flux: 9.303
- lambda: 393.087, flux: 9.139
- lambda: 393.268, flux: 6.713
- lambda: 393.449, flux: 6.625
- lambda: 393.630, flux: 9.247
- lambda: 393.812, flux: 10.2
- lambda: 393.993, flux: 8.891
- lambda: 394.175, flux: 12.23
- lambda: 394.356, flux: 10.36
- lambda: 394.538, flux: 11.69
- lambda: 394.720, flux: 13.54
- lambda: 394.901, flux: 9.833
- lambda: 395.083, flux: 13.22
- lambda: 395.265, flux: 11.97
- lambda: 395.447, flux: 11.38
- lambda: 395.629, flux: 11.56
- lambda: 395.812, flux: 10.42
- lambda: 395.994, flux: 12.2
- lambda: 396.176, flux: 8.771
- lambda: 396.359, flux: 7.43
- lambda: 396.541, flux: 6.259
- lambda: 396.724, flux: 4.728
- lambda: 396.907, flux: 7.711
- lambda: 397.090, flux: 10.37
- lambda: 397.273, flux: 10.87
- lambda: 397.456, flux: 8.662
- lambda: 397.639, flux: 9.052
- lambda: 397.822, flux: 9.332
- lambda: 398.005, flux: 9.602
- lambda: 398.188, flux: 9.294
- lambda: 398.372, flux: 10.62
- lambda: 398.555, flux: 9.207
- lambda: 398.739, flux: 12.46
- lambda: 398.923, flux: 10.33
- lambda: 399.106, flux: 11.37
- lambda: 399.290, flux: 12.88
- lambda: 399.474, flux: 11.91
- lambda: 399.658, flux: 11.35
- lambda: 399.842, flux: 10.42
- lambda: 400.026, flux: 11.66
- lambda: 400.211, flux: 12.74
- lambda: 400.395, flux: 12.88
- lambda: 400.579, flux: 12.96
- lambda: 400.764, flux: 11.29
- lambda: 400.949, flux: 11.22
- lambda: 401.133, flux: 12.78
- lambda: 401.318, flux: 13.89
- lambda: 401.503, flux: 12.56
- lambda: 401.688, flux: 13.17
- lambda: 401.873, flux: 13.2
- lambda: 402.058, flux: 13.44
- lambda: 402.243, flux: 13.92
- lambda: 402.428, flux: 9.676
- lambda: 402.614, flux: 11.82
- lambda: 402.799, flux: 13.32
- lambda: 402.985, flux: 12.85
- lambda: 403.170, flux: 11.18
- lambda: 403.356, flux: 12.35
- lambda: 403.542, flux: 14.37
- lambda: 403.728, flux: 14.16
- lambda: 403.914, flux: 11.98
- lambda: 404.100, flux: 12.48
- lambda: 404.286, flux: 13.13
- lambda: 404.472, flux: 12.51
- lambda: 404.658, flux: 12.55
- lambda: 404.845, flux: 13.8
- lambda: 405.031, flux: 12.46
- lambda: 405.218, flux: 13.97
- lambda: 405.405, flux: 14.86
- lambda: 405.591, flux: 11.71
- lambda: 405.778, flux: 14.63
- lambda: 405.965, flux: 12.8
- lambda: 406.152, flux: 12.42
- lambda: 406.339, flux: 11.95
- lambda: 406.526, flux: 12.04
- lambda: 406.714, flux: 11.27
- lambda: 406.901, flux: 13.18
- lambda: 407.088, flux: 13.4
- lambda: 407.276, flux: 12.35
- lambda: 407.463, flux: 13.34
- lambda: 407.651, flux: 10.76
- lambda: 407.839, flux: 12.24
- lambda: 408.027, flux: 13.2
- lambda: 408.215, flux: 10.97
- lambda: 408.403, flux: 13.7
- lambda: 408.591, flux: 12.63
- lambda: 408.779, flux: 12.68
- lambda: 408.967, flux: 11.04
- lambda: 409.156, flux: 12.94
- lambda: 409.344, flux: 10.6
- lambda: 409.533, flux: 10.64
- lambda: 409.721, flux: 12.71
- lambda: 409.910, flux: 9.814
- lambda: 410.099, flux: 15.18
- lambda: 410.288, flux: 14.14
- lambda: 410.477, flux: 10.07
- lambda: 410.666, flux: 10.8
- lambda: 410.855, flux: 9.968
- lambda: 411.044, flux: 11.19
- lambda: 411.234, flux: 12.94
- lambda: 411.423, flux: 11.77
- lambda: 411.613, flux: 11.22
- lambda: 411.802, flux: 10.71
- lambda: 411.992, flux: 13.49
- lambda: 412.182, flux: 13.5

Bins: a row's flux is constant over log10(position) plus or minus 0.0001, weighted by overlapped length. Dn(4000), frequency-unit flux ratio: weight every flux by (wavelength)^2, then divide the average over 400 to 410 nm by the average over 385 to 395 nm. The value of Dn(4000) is 1.3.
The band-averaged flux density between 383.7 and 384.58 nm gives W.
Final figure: 9.18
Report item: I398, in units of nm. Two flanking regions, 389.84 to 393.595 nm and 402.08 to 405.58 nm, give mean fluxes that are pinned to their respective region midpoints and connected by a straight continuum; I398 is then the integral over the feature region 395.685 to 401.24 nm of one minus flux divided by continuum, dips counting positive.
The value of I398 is 0.67 nm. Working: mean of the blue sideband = 10.4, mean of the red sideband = 12.8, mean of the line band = 10.4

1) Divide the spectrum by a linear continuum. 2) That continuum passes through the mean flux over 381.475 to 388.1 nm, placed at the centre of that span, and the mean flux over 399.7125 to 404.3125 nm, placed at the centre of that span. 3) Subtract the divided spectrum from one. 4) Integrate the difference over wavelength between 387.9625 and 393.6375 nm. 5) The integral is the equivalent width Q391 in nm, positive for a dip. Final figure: 0.48 nm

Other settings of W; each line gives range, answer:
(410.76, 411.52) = 11.5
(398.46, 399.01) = 10.7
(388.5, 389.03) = 8.45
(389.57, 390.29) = 10.9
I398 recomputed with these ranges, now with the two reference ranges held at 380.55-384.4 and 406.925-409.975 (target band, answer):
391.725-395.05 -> 0.129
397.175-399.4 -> 0.141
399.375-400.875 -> -0.092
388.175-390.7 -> 0.077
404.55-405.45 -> -0.130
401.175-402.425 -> -0.185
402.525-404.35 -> -0.188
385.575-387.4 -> -0.340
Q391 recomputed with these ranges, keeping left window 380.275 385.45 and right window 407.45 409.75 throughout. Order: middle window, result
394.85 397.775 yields 0.353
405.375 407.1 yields -0.128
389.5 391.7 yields -0.162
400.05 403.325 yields -0.302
